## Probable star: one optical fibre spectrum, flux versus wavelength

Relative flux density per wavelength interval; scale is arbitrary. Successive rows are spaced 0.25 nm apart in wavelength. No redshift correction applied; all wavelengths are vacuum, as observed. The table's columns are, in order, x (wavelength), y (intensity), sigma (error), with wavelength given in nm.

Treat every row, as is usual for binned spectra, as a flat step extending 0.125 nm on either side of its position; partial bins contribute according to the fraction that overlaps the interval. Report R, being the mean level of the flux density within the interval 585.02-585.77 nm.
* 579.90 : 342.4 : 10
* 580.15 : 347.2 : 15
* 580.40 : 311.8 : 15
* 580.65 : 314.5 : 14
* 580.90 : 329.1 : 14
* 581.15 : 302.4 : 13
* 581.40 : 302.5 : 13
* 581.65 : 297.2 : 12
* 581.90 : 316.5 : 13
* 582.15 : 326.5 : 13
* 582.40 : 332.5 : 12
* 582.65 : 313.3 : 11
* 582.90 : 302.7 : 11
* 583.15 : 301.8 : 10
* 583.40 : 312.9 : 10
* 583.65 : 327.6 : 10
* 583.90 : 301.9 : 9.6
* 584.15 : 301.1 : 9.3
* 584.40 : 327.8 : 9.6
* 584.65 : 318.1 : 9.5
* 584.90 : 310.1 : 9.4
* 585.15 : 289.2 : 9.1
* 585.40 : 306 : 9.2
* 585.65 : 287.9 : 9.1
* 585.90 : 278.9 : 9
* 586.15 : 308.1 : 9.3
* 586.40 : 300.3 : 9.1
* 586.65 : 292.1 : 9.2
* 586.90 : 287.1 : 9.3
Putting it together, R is 295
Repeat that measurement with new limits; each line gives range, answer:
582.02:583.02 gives 319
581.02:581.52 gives 303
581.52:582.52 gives 318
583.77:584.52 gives 310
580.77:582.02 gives 310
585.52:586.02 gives 284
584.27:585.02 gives 319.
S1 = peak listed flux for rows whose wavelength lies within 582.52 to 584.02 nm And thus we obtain 327.6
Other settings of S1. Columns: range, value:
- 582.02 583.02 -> 332.5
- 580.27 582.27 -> 329.1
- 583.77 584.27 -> 301.9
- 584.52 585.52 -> 318.1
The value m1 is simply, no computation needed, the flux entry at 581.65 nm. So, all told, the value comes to 297.2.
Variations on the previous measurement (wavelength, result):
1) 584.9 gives 310.1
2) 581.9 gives 316.5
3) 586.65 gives 292.1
